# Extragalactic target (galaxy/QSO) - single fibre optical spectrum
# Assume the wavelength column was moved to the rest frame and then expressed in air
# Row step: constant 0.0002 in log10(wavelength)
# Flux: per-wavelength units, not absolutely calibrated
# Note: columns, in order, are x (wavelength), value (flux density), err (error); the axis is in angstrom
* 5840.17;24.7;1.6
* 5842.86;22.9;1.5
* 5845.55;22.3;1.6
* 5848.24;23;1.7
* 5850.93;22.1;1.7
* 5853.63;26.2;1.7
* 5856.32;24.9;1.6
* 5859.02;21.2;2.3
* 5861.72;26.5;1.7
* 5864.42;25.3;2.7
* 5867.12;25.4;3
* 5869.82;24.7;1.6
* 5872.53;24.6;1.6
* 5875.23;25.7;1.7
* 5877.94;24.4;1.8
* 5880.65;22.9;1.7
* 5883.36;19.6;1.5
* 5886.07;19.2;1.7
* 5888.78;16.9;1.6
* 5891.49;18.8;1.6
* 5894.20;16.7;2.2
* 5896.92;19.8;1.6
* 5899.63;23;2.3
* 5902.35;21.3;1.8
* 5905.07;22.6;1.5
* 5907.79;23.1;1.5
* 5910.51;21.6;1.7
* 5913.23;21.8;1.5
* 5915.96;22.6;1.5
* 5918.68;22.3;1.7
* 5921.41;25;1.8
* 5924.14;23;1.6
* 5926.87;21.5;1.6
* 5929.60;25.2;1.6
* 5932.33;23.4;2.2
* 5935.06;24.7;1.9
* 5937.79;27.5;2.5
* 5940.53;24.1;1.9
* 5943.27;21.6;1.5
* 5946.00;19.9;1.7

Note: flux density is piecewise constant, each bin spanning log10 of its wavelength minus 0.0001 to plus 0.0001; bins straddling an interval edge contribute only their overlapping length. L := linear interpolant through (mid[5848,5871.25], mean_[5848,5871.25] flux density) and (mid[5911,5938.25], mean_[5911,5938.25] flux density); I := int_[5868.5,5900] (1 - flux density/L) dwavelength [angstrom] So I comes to 3.7 angstrom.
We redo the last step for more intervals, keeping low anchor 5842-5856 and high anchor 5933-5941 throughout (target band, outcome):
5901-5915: 1.5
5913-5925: 0.9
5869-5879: -0.4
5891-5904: 2.4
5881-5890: 1.9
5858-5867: -0.3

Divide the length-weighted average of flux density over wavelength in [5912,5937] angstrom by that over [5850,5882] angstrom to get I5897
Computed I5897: 0.95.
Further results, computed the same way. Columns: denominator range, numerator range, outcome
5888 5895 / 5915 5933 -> 1.32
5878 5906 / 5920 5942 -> 1.20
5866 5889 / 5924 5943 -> 1.06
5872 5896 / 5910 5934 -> 1.10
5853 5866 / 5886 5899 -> 0.75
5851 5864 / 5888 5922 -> 0.87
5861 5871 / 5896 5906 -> 0.85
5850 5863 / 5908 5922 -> 0.93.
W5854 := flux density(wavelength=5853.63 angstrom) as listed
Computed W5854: 26.2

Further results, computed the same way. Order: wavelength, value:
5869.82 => 24.7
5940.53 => 24.1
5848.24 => 23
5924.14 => 23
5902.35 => 21.3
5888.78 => 16.9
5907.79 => 23.1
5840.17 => 24.7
